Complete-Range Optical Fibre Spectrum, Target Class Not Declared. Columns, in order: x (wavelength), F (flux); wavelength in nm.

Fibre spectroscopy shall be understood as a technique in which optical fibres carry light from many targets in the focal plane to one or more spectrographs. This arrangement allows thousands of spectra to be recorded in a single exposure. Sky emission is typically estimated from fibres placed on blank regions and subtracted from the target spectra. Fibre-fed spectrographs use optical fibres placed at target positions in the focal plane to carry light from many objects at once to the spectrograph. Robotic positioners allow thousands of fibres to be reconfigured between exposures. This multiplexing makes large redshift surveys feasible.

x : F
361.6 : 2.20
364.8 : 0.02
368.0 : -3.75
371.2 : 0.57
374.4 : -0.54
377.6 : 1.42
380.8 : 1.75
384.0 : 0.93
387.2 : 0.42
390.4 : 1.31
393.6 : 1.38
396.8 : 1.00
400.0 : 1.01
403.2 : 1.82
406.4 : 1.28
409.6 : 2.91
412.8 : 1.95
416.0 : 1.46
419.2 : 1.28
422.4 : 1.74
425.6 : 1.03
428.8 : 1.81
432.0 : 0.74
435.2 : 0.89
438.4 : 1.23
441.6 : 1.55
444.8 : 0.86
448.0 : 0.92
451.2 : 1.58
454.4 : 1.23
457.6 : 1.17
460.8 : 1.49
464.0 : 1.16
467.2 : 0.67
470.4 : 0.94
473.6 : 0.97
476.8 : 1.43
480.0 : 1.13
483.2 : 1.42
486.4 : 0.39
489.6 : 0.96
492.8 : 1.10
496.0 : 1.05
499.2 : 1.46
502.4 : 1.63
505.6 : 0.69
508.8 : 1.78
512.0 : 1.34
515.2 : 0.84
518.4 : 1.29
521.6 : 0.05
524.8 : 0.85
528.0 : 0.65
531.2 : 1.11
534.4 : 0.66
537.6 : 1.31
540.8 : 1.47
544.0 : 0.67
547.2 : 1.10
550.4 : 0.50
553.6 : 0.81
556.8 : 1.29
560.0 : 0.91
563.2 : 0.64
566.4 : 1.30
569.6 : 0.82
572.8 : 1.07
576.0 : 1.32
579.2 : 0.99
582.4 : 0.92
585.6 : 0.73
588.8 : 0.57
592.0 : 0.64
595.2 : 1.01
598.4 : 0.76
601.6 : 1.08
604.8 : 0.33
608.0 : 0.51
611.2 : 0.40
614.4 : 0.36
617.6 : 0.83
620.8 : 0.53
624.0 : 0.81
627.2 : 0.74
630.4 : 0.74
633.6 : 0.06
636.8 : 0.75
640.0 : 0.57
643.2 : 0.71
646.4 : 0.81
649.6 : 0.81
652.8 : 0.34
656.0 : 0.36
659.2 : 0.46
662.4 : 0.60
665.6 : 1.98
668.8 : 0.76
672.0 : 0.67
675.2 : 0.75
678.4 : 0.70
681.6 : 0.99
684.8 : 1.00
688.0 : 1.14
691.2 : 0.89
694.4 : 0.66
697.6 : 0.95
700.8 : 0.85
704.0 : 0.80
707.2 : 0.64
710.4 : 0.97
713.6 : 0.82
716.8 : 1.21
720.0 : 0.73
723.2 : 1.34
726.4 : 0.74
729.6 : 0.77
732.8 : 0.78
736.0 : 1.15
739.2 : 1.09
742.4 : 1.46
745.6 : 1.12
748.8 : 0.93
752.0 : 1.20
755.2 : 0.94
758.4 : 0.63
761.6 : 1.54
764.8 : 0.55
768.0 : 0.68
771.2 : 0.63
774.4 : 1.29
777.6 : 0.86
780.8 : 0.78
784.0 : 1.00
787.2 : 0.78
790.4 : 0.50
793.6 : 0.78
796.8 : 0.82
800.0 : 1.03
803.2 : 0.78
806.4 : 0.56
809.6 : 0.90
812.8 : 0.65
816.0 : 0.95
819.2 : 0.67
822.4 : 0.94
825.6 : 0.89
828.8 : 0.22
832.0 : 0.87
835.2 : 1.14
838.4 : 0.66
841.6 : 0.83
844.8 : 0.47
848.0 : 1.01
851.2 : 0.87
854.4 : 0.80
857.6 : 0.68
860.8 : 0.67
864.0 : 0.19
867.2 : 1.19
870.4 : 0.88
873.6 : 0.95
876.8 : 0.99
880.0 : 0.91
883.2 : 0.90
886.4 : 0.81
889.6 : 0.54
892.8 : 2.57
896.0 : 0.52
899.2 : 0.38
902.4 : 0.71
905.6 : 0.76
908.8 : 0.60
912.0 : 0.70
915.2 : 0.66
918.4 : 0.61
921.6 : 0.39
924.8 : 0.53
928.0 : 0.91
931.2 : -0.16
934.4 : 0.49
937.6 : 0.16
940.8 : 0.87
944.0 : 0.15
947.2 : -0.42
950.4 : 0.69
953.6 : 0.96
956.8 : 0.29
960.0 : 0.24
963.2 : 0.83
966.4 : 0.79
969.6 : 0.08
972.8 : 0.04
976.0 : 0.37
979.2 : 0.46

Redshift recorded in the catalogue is 0.782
